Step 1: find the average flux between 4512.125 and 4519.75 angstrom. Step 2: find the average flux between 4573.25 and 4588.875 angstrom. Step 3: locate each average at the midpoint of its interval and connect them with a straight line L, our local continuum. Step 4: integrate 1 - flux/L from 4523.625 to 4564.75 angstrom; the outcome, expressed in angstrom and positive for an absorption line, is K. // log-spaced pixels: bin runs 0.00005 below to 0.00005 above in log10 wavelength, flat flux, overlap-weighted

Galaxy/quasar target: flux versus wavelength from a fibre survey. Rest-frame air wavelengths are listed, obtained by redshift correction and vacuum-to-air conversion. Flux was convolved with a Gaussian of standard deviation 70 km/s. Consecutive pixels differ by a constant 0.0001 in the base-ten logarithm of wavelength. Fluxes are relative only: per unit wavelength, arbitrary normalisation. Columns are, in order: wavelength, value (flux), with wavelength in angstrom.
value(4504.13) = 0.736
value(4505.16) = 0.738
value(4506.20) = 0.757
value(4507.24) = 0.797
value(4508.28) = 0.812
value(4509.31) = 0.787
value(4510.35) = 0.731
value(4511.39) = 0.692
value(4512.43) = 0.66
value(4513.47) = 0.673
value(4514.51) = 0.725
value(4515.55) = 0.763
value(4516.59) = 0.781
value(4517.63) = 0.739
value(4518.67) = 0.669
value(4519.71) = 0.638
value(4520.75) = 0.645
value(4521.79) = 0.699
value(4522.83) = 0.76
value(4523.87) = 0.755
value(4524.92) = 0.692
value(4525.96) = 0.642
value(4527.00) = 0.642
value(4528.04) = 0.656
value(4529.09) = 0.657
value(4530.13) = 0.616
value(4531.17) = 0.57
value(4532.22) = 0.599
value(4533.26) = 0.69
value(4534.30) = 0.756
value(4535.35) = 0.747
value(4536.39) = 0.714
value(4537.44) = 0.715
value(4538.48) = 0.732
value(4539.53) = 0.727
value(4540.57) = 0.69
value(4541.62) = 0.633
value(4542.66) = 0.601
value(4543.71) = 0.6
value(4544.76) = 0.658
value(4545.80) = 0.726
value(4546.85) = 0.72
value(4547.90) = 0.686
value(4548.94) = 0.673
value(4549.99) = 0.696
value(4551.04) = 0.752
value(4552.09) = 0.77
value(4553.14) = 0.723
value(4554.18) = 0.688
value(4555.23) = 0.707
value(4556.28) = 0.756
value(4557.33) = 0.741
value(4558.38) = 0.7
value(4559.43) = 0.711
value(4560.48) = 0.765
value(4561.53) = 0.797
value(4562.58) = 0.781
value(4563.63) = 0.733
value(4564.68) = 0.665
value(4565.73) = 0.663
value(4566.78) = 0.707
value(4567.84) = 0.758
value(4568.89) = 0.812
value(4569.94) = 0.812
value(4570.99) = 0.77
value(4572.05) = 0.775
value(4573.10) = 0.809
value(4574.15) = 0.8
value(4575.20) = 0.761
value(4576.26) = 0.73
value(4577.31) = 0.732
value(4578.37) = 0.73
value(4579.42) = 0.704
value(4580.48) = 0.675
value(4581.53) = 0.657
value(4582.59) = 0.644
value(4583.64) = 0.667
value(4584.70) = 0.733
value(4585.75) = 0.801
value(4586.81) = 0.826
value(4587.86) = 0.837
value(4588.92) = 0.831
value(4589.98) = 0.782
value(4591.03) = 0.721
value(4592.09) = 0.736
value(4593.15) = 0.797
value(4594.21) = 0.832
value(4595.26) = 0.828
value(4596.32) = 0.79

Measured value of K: 1.54 angstrom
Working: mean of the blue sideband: 0.711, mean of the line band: 0.697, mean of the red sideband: 0.74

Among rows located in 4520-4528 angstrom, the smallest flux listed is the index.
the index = 0.642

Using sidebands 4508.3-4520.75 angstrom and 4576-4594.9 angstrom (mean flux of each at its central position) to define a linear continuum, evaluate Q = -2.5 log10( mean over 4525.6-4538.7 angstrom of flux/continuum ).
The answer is 0.08 mag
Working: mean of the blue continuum 0.716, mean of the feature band 0.671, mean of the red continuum 0.748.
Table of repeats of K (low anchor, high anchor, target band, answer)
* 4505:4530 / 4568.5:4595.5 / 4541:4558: 0.93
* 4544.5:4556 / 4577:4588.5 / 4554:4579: -0.92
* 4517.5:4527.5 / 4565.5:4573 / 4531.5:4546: 0.62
